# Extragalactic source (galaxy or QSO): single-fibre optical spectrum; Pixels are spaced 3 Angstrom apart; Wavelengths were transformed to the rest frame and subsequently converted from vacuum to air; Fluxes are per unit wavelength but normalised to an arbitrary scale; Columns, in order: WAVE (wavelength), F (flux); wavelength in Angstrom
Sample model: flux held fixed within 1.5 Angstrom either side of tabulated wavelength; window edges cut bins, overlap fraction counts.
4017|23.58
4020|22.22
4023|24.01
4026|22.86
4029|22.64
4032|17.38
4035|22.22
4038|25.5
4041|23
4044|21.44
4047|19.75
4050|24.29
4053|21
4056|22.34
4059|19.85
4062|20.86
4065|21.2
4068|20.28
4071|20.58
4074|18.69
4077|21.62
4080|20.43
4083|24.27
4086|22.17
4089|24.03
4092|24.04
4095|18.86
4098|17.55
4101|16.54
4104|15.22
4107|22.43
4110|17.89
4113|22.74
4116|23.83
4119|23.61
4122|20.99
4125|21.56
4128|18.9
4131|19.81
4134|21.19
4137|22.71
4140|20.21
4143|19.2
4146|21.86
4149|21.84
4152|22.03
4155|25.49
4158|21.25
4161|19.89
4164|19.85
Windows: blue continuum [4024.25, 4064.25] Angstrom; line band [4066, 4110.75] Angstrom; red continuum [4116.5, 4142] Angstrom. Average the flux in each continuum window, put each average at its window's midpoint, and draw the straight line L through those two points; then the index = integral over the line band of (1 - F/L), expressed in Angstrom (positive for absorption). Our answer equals 2.3 Angstrom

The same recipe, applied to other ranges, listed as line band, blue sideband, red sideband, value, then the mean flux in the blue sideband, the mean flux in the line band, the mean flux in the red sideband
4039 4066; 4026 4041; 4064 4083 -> -0.16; 22.1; 21.6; 20.7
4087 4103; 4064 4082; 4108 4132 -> 0.57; 20.6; 20.1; 21.2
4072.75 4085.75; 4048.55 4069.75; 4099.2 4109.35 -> -1.00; 21.4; 21.4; 18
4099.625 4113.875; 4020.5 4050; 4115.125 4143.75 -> 1.74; 22.2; 18.8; 21.2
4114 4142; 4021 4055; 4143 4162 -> 0.70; 22.2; 21.4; 21.9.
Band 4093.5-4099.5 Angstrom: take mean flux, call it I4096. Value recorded 18.2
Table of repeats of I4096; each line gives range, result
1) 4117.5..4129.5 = 21.3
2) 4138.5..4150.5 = 20.8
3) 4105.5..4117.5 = 21.7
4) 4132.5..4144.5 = 20.8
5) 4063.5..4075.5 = 20.2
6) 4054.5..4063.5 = 21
